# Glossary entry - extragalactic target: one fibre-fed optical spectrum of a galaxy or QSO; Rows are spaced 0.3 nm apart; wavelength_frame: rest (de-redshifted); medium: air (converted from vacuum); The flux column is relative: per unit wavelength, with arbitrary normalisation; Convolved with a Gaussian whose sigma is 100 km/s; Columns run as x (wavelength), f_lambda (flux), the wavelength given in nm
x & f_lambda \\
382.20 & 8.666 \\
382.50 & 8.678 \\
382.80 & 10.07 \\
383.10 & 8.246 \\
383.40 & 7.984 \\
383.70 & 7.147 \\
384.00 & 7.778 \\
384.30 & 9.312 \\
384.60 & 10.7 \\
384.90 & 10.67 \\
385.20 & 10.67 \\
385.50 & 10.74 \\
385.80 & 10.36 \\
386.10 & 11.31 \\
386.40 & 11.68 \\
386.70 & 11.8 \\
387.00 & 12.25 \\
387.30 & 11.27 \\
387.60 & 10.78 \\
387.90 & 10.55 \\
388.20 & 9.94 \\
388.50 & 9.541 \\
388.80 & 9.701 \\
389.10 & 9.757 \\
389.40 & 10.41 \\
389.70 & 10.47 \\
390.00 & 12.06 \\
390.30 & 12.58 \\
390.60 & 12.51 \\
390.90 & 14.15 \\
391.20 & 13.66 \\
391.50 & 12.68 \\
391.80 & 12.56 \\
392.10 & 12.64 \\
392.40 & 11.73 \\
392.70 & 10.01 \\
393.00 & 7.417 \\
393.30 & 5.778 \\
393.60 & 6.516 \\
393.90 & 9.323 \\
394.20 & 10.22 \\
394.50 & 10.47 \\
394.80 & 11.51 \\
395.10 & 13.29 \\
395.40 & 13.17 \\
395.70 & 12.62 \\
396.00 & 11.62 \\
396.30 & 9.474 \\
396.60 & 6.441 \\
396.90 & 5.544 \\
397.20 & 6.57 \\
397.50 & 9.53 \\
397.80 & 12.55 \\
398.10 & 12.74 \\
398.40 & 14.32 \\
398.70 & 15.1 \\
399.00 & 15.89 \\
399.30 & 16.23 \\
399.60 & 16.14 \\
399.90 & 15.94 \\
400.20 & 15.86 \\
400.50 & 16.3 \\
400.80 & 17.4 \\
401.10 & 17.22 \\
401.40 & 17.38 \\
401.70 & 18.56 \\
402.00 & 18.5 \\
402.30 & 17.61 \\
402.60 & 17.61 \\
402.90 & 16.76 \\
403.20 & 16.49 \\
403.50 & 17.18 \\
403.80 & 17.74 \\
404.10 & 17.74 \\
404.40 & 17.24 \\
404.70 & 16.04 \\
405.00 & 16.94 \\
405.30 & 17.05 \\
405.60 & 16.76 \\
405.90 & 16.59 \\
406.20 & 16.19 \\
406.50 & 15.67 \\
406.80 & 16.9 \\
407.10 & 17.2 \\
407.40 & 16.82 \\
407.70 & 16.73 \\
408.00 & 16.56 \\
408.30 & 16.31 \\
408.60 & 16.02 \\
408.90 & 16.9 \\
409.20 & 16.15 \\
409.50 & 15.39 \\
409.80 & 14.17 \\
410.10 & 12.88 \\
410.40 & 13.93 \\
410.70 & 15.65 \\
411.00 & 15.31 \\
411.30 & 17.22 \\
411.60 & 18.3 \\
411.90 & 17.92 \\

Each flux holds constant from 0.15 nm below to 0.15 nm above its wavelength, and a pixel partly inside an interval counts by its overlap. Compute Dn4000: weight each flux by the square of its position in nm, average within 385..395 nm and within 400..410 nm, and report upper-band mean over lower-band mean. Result 1.67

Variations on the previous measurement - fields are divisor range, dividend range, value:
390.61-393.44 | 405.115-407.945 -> 1.59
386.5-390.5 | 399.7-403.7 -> 1.68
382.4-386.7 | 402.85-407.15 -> 1.91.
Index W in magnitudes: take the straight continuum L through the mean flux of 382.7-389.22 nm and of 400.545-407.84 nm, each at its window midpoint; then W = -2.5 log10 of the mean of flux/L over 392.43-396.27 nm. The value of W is 0.29 mag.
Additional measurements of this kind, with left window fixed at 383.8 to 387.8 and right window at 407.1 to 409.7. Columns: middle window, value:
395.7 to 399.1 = 0.244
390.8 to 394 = 0.164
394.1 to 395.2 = 0.141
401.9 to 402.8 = -0.198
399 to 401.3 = -0.151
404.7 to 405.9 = -0.079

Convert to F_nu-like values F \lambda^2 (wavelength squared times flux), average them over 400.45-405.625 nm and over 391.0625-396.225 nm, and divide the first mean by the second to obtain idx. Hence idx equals 1.67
